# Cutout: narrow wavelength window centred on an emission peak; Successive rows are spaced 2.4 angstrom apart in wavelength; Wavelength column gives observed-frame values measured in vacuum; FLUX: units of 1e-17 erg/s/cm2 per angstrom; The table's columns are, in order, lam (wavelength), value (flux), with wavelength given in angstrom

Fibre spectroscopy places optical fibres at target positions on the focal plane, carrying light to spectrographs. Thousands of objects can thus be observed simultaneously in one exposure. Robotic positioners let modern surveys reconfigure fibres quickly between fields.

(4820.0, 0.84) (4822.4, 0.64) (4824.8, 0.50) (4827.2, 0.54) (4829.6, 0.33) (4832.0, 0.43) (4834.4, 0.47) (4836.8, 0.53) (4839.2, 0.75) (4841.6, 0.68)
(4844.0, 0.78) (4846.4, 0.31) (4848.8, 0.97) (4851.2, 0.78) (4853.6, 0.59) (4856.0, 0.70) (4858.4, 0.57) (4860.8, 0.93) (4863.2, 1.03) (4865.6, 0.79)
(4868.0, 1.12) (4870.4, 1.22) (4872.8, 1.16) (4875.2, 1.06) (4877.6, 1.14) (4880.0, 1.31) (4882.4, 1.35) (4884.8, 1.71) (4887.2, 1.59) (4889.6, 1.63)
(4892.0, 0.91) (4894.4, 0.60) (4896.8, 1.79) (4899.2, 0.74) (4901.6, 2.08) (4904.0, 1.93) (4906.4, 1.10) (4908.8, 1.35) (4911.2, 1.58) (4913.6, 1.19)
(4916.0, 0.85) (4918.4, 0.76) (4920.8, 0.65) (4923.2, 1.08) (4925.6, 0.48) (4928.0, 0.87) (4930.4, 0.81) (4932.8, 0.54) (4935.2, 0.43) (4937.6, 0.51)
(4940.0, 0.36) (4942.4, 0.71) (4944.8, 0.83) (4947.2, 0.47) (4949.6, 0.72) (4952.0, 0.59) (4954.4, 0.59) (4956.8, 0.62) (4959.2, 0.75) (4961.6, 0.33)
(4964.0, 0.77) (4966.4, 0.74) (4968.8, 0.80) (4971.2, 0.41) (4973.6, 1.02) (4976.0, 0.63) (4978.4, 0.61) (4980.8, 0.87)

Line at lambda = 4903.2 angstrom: C IV 1549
